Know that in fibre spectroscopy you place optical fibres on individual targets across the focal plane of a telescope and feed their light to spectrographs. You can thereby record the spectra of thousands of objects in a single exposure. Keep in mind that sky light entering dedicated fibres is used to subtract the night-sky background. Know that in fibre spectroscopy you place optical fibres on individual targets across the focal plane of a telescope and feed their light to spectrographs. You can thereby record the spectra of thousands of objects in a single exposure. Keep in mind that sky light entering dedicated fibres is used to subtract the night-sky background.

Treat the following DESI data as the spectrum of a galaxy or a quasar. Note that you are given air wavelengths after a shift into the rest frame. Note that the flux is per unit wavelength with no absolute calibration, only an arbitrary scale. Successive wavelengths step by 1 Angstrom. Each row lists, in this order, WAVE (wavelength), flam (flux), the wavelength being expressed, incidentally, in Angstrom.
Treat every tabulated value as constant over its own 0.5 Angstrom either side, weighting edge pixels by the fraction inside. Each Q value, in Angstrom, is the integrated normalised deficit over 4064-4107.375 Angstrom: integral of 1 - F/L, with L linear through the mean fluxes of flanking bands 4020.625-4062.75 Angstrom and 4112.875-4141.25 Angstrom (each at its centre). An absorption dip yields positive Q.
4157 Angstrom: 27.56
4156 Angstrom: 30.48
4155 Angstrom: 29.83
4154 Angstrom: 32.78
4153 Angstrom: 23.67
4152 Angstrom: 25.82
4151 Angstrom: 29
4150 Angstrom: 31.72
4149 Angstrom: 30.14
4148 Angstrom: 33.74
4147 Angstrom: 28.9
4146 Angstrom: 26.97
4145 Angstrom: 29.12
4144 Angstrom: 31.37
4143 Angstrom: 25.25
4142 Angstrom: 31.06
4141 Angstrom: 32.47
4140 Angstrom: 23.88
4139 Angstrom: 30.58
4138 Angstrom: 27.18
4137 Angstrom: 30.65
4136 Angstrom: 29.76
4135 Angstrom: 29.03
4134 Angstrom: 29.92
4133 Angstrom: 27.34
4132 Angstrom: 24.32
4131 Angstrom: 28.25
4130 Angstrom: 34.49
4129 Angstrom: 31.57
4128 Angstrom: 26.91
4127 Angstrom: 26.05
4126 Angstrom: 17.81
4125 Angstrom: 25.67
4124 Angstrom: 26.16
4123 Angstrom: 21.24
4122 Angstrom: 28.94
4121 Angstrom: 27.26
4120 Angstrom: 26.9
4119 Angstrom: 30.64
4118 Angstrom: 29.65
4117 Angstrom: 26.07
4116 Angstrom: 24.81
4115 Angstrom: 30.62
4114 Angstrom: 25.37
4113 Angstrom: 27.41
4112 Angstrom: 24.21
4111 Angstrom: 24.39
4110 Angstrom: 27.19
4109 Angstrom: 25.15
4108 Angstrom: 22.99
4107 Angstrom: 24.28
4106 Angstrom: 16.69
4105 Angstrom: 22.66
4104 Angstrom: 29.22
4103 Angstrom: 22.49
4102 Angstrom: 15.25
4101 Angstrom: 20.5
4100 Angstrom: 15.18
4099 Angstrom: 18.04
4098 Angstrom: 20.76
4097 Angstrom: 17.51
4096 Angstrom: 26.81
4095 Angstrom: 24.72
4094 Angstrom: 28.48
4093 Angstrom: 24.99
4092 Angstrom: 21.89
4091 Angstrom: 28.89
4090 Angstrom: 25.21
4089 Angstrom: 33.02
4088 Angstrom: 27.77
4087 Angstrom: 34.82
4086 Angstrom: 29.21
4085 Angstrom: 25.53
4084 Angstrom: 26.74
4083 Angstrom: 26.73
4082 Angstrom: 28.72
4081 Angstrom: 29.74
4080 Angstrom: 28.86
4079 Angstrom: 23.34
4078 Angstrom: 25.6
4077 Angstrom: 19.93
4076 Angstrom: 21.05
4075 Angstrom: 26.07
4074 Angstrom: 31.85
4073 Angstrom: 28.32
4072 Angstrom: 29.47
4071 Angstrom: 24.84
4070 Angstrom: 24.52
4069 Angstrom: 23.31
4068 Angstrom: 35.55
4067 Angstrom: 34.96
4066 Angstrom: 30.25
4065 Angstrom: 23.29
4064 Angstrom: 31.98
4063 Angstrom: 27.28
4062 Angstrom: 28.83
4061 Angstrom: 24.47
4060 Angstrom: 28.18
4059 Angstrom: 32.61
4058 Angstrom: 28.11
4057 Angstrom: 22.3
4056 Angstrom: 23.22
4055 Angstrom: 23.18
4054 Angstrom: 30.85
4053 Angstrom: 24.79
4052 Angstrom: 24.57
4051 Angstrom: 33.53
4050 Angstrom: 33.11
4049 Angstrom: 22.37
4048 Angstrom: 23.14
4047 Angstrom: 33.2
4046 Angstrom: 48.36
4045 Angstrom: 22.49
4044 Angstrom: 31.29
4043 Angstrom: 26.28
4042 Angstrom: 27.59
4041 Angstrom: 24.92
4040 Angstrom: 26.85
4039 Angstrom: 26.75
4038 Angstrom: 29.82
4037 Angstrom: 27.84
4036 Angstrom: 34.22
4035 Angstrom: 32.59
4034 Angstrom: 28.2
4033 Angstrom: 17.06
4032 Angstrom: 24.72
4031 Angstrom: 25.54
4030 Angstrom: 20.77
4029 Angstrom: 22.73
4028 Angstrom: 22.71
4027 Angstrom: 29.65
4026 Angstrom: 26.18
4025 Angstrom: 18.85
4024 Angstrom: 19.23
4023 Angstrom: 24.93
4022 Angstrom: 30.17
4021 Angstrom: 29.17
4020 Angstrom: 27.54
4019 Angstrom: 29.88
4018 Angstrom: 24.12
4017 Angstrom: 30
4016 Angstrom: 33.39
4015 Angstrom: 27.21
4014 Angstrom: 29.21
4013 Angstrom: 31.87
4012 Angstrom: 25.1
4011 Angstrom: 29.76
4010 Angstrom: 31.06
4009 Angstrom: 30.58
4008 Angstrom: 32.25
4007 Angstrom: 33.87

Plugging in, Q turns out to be 2.7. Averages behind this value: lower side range 27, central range 25.6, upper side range 27.6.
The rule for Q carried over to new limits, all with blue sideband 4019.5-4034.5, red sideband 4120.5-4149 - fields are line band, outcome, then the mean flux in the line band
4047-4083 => -2.1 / 27.3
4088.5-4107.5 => 2.7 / 23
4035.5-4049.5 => -2.2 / 28.9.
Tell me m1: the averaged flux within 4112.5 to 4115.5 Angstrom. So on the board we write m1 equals 27.8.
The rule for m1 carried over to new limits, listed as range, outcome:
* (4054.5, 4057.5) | 22.9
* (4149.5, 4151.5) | 30.4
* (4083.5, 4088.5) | 28.8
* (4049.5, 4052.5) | 30.4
